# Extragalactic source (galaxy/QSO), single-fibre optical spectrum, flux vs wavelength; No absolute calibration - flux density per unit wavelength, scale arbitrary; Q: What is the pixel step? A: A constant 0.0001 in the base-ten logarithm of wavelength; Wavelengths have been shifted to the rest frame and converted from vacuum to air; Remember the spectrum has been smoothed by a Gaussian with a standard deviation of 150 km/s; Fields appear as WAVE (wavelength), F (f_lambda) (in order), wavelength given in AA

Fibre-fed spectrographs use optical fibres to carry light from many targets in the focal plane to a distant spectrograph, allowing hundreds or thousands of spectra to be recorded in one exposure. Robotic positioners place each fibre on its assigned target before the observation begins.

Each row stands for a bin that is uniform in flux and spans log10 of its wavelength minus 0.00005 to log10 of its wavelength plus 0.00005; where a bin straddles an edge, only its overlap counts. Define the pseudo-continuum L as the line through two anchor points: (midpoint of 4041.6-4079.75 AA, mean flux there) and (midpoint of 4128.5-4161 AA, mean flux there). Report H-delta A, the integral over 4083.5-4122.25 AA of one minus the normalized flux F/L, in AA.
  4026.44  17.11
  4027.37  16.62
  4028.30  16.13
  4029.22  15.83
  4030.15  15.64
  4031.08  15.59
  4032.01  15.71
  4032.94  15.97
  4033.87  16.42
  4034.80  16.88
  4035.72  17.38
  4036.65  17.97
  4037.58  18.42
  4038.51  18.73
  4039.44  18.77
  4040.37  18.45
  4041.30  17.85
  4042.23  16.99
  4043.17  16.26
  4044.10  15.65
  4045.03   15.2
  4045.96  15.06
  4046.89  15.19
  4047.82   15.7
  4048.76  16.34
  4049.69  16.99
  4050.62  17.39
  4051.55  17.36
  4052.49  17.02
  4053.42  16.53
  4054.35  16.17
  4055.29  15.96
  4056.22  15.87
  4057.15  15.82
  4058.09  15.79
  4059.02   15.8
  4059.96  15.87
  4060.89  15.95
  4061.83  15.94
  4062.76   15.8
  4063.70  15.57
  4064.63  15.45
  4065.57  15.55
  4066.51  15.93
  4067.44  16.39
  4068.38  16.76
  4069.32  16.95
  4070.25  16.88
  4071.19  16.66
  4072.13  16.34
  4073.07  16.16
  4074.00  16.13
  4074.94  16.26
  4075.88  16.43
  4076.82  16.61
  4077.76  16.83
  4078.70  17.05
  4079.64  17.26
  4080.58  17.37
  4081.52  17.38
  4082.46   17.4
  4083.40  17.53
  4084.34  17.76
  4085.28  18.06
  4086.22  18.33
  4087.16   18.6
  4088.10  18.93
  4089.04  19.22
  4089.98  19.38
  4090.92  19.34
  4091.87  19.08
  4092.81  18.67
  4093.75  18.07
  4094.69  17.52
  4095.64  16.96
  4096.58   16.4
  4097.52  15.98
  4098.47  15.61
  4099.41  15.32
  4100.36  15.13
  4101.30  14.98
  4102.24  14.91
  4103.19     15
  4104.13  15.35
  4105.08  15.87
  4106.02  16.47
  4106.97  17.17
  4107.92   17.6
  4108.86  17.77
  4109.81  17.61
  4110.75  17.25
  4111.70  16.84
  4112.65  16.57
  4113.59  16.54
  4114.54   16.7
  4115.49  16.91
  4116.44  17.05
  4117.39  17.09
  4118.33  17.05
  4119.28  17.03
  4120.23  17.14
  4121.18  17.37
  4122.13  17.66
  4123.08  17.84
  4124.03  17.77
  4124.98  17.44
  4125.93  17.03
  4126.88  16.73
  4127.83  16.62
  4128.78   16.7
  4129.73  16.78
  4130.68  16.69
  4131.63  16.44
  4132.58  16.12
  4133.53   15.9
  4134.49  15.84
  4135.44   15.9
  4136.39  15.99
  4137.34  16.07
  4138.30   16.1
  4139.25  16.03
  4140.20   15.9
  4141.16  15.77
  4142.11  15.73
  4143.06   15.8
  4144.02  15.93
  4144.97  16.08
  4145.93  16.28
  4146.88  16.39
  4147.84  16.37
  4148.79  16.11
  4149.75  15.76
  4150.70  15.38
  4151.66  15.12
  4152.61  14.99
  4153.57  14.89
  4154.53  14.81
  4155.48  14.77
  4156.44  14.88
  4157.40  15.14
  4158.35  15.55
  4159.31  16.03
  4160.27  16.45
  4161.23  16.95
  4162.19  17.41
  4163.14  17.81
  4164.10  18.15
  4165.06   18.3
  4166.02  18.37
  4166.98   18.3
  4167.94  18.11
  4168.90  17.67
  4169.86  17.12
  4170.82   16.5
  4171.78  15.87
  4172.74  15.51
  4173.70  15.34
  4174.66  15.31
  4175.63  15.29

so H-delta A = -2.6 AA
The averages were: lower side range 16.2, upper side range 15.8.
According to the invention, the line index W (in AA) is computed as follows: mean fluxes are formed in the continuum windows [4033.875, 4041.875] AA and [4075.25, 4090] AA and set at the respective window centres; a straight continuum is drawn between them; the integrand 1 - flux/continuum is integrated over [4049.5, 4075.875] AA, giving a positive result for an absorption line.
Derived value 2.3 AA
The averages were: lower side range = 18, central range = 16.3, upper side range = 17.7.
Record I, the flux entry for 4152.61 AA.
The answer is 14.99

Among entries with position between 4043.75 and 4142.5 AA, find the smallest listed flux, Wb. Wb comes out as 14.91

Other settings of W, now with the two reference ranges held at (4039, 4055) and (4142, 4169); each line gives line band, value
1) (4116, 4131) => -0.7 AA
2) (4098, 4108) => 0.5 AA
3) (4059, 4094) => -1.2 AA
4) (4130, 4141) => 0.2 AA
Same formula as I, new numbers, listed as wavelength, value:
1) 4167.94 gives 18.11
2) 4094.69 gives 17.52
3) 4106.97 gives 17.17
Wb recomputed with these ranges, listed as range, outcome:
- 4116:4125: 17.03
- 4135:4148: 15.73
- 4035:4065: 15.06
